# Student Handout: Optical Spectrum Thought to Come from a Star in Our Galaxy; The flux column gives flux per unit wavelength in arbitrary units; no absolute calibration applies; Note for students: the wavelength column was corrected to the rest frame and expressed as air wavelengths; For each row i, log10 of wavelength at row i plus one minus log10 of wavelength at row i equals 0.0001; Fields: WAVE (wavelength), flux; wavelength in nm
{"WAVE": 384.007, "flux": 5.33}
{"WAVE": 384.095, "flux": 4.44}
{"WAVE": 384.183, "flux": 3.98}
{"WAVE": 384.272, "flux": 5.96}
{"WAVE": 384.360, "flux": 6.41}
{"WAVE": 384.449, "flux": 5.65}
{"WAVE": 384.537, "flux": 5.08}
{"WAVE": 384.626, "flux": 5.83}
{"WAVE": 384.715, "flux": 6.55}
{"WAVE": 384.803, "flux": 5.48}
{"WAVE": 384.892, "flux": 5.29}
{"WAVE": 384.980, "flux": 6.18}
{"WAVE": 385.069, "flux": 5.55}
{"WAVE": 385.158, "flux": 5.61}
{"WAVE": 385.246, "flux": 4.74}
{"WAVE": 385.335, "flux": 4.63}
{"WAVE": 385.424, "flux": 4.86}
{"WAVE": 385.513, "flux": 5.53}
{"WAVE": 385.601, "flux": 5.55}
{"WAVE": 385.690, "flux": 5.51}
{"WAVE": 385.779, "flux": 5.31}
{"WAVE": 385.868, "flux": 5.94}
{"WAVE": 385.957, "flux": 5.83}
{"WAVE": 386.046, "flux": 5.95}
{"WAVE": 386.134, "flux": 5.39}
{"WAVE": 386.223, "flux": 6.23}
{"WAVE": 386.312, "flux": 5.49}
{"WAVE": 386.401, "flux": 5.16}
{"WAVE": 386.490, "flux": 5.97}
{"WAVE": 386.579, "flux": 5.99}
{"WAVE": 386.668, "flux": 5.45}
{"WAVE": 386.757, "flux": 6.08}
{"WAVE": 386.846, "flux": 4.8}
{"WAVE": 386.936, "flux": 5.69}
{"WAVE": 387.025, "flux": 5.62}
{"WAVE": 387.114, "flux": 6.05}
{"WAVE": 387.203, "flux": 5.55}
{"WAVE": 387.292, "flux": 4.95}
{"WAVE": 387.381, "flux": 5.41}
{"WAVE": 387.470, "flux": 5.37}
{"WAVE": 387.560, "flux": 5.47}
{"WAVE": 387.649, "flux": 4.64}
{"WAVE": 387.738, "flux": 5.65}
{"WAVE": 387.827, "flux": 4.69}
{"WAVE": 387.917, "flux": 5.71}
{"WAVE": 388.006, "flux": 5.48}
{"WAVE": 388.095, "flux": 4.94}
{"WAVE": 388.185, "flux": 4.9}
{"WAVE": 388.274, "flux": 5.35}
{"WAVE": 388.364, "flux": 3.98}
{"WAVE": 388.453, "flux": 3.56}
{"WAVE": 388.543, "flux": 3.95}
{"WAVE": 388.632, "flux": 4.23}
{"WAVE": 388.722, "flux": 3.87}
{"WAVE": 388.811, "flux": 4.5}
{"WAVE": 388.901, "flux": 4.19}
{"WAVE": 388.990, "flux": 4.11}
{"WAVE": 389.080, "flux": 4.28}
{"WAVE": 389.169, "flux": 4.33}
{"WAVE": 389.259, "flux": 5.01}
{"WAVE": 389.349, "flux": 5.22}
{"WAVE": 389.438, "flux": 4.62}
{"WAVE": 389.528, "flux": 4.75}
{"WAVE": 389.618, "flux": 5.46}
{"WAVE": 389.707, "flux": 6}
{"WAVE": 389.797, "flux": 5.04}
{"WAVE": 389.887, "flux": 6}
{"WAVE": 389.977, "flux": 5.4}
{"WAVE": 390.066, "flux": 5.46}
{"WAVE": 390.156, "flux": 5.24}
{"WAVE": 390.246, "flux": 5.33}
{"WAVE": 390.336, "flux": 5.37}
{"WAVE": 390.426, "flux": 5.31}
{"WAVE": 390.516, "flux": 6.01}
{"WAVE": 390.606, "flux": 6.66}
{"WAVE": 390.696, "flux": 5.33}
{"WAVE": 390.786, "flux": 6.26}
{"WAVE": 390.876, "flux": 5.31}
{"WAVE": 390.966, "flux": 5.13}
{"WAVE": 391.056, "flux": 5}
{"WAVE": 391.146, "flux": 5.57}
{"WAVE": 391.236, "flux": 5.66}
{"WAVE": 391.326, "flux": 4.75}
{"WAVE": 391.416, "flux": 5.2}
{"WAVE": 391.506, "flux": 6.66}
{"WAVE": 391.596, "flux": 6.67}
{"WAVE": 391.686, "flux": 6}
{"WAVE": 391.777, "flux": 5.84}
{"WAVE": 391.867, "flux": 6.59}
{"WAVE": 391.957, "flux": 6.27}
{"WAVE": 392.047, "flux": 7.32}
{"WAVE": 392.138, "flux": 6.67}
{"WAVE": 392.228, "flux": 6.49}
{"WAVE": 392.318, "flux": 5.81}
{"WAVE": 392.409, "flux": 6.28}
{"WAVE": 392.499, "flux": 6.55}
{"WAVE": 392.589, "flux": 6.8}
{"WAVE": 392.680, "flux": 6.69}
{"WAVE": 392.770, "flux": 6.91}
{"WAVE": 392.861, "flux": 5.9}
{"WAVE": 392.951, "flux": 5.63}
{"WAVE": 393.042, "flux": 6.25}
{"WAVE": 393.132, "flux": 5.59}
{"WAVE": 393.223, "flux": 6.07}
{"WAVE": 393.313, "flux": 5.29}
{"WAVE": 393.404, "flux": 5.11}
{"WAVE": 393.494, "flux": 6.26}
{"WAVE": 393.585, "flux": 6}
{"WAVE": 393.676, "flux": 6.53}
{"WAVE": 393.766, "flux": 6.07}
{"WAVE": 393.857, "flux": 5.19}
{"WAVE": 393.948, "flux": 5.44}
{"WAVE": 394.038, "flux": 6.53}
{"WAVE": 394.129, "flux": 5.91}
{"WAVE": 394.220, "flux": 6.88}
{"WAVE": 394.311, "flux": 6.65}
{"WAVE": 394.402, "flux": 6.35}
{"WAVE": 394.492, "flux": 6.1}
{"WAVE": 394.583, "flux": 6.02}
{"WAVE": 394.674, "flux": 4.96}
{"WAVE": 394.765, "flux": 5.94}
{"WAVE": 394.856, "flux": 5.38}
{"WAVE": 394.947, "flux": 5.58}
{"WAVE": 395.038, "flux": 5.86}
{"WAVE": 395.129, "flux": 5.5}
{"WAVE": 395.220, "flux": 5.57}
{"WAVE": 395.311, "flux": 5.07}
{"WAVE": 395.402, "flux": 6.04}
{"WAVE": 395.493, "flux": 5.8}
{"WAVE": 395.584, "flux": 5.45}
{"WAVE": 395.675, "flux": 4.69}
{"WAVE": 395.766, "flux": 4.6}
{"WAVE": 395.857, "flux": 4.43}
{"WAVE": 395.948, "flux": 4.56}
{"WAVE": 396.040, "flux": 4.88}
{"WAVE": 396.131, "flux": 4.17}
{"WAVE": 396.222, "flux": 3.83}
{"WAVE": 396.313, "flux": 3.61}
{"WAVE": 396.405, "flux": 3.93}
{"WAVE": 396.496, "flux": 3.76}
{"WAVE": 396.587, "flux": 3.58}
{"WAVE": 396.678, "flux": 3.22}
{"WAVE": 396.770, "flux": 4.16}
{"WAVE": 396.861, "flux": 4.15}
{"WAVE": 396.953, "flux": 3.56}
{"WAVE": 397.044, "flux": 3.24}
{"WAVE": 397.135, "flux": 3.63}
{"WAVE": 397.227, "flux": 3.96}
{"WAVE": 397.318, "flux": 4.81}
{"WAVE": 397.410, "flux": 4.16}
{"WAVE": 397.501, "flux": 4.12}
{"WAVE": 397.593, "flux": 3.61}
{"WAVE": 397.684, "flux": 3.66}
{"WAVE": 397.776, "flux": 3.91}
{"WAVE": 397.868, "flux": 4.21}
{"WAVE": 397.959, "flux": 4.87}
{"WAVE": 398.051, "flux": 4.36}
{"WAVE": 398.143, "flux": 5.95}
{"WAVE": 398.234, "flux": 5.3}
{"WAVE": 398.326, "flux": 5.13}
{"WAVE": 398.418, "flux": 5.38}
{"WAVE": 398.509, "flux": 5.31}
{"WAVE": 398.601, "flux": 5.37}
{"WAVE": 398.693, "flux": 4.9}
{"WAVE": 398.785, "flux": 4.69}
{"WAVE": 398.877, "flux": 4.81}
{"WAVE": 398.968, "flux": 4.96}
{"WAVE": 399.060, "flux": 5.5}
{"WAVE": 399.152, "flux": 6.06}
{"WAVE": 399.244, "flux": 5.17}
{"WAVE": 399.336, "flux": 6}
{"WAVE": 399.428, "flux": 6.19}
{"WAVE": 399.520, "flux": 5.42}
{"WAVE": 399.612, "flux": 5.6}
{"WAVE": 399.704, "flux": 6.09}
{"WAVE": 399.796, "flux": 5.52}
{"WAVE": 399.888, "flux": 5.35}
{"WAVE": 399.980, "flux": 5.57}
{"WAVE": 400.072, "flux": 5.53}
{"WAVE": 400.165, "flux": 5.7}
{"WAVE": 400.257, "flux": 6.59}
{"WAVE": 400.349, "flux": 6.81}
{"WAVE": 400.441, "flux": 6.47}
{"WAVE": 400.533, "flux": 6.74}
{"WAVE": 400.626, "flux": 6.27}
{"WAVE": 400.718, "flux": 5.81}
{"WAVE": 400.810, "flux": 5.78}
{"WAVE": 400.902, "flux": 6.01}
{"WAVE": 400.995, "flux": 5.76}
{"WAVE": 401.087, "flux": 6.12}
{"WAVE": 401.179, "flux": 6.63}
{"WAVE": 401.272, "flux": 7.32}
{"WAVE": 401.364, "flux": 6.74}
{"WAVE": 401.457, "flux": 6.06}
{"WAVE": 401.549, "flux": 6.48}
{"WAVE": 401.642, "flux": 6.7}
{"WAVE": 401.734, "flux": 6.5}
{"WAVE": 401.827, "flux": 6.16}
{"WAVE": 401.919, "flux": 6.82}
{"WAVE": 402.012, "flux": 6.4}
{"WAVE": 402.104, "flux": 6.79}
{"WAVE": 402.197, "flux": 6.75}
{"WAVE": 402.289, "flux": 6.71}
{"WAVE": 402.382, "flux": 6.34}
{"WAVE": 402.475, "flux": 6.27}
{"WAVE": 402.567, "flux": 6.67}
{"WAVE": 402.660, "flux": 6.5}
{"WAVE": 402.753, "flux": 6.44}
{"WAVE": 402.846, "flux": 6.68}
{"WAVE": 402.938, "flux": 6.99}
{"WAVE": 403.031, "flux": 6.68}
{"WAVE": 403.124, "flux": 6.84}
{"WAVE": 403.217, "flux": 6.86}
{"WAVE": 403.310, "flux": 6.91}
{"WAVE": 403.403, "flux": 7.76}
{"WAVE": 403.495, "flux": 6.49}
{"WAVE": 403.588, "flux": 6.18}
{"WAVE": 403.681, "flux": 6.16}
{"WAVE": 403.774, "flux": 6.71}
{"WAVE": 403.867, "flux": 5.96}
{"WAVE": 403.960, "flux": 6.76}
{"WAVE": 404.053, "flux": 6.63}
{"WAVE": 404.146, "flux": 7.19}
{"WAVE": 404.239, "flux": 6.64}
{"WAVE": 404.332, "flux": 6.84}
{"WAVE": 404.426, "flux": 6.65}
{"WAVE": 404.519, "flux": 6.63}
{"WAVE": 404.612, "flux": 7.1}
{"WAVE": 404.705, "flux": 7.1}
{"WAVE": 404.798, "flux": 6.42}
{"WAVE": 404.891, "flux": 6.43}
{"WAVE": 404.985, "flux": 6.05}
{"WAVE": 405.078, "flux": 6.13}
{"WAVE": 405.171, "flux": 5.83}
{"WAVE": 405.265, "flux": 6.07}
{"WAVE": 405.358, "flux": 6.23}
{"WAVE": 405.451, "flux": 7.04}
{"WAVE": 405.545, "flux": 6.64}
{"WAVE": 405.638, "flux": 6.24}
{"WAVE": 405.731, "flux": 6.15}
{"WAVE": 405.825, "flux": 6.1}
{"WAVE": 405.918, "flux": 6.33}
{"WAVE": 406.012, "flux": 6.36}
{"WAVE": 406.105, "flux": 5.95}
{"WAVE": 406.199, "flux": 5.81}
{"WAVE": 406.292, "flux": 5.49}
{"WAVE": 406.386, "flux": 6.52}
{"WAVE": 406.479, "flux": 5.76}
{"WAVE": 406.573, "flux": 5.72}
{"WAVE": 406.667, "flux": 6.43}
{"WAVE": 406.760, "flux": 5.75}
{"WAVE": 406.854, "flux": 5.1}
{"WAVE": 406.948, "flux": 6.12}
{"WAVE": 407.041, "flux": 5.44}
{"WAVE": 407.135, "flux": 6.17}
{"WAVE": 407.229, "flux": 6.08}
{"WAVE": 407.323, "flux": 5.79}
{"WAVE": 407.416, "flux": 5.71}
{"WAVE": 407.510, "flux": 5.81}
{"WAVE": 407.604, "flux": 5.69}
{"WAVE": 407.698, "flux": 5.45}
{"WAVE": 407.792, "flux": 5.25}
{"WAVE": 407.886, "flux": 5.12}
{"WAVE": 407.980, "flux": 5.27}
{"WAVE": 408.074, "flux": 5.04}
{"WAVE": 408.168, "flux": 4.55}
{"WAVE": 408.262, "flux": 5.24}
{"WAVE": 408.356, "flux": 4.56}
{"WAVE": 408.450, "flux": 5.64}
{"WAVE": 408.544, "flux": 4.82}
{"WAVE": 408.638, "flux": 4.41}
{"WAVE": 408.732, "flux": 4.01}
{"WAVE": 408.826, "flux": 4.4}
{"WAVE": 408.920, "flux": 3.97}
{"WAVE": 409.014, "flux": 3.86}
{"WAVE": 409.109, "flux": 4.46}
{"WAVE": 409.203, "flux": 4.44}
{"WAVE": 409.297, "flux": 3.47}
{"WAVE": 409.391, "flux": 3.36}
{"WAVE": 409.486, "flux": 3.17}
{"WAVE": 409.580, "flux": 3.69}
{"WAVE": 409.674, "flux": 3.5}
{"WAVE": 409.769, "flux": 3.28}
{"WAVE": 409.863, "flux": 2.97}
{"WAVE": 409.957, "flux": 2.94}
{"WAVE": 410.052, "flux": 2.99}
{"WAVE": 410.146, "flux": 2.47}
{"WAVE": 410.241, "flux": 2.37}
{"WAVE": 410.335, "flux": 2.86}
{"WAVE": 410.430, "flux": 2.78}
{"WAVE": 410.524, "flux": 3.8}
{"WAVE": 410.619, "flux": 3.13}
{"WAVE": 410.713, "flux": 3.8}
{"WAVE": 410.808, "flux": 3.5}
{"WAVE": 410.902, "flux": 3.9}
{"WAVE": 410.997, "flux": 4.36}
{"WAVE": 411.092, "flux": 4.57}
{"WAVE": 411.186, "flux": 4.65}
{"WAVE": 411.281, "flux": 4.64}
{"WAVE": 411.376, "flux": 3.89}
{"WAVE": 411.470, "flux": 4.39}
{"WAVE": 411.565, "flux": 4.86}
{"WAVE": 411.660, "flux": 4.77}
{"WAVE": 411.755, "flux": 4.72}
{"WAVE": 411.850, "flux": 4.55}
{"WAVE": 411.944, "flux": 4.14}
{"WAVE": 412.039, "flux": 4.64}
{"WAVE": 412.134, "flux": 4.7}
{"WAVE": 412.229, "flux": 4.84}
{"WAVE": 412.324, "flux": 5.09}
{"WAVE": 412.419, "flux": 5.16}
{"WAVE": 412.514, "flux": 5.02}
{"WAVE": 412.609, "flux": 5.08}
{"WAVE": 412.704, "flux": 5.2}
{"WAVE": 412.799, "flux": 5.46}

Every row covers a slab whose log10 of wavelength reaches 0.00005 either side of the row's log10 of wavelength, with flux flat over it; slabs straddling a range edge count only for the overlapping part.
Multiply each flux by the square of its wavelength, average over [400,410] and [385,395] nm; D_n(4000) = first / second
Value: 1.1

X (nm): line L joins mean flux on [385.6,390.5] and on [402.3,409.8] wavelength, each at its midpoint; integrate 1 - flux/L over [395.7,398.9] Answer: 0.67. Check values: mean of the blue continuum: 5.19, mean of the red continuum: 5.78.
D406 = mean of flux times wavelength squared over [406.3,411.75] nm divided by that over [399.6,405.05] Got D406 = 0.72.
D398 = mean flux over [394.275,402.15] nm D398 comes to 5.31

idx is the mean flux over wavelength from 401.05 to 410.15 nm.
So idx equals 5.78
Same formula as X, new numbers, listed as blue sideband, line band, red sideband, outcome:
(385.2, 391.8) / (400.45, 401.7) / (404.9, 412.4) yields -0.33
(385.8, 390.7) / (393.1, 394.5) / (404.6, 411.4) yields -0.23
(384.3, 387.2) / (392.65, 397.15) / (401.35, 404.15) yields 0.64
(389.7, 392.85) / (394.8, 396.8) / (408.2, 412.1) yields 0.27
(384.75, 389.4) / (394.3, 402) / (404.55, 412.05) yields -0.35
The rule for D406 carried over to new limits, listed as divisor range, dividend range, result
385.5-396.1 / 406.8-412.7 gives 0.88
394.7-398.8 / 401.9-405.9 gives 1.47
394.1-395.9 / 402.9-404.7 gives 1.25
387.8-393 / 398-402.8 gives 1.15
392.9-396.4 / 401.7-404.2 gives 1.26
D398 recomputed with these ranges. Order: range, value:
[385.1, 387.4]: 5.51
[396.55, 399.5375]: 4.64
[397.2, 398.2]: 4.35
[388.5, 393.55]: 5.58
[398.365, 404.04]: 6.18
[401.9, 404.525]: 6.66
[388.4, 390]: 4.68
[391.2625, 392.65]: 6.26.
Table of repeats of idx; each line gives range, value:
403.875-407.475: 6.24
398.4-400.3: 5.51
